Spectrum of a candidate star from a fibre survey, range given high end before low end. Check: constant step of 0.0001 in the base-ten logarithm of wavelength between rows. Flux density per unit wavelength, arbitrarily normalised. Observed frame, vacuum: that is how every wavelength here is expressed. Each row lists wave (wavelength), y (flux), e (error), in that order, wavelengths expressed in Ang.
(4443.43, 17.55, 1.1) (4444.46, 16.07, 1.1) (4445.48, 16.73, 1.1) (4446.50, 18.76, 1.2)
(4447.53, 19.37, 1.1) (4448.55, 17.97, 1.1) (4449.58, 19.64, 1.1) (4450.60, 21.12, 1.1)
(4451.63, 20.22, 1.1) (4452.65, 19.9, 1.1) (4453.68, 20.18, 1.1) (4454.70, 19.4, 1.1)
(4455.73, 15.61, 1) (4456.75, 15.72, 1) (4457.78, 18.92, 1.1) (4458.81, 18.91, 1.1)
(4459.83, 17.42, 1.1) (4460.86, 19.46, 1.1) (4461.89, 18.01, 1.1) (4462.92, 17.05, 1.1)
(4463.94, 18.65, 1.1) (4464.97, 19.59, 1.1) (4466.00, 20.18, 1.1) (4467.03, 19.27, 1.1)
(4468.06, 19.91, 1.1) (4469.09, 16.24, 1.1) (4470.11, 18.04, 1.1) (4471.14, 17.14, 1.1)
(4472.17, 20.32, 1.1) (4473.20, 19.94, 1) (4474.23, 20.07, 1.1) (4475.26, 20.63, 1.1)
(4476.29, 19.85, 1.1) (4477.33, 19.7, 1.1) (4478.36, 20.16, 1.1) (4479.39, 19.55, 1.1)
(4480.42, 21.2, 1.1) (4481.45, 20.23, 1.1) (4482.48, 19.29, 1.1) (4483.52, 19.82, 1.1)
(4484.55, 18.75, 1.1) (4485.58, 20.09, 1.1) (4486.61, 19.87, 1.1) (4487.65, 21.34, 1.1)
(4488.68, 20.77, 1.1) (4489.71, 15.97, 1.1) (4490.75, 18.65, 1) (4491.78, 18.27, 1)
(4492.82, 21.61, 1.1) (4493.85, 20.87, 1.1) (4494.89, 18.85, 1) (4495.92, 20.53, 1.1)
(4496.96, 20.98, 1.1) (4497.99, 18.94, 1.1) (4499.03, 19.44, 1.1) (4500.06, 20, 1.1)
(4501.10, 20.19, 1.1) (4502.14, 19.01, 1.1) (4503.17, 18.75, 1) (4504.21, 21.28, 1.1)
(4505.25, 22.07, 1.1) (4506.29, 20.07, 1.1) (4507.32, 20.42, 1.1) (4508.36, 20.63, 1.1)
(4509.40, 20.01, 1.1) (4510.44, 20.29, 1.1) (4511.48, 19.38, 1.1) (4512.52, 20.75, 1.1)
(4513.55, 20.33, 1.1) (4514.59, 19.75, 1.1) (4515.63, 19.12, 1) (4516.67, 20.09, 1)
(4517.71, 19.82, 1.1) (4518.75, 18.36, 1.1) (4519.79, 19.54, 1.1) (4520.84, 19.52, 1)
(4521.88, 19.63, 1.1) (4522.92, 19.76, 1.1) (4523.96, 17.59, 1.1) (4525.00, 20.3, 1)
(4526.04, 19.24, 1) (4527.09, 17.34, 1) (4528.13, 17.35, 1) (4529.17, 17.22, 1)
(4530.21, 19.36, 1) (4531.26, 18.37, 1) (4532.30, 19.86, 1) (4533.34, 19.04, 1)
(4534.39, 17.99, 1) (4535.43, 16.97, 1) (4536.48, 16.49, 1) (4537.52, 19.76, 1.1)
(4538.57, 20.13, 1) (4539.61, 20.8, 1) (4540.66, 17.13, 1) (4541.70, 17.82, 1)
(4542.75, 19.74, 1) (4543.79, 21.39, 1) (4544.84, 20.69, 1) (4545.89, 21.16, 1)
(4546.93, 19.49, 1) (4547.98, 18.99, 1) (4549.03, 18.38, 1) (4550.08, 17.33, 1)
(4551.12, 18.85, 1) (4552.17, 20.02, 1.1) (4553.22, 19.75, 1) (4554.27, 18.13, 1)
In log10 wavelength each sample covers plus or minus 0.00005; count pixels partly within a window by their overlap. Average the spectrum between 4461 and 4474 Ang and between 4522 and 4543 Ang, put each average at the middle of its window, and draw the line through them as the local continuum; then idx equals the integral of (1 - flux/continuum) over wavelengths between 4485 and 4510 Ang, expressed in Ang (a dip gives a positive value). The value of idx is -1.7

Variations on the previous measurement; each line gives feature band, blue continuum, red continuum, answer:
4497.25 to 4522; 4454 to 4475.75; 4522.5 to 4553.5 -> -1.4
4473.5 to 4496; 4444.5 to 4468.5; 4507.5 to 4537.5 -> -1.1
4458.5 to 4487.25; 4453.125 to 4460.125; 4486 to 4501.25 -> -0.7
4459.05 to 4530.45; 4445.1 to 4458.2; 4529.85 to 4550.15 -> -2.1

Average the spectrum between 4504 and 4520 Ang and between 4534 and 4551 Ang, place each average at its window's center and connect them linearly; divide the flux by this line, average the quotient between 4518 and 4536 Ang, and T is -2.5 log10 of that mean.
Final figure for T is 0.05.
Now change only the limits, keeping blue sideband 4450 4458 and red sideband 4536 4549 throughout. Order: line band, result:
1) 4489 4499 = -0.02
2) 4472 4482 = -0.06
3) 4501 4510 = -0.06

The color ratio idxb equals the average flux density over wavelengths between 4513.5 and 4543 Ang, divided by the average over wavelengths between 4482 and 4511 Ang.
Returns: 0.95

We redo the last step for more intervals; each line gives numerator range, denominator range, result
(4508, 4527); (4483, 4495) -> 1.00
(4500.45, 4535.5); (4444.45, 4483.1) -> 1.02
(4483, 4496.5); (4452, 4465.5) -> 1.07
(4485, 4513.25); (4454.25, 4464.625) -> 1.11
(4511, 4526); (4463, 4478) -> 1.02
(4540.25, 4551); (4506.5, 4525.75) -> 0.97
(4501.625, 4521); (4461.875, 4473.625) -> 1.07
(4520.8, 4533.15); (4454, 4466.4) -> 1.03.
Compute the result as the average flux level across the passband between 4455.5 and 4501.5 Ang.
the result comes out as 19.3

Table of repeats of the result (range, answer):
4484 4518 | 19.9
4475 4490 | 19.9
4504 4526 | 19.9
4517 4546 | 19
